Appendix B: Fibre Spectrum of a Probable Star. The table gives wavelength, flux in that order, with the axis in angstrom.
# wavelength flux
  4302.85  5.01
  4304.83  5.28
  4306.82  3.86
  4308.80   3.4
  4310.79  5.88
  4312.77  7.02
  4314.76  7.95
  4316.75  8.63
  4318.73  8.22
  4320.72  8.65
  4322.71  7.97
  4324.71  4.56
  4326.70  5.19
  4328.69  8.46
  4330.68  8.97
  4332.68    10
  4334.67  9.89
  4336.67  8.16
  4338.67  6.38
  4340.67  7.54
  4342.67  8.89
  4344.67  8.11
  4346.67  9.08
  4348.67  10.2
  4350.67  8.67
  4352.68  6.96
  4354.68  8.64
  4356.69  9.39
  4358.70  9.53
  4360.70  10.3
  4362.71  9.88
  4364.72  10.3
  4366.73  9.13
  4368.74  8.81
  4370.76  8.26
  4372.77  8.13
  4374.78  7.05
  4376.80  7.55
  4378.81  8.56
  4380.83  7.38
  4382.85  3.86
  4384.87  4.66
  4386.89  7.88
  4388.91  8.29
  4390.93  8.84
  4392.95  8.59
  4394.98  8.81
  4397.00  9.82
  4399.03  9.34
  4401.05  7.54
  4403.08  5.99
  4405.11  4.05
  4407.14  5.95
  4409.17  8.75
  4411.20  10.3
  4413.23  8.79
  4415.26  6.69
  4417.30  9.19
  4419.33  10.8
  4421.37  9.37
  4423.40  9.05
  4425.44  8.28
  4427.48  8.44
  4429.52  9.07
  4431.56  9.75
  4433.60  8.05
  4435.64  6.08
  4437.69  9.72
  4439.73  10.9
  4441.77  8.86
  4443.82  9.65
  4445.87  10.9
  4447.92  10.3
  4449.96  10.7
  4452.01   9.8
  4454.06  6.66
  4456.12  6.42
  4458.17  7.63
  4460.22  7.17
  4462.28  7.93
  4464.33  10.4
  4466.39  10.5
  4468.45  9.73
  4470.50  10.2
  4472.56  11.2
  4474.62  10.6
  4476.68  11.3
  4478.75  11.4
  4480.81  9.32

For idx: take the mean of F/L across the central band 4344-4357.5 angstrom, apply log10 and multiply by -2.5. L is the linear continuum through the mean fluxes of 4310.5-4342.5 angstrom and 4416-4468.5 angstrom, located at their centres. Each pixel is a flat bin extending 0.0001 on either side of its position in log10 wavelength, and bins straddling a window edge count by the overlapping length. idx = -0.09 mag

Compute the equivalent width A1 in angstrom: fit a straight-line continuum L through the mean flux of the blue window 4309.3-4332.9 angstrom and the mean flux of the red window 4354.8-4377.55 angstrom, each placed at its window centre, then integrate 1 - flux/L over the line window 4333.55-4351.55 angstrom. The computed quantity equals -0.9 angstrom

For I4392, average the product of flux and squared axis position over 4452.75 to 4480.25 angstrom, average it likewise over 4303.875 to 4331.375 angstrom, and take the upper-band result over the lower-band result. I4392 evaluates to 1.5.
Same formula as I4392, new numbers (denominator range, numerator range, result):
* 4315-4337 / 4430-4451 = 1.24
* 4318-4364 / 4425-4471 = 1.12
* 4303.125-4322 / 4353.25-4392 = 1.30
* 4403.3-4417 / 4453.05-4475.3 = 1.23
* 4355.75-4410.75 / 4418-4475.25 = 1.18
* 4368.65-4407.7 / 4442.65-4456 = 1.30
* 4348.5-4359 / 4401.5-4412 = 0.82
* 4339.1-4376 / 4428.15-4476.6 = 1.10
